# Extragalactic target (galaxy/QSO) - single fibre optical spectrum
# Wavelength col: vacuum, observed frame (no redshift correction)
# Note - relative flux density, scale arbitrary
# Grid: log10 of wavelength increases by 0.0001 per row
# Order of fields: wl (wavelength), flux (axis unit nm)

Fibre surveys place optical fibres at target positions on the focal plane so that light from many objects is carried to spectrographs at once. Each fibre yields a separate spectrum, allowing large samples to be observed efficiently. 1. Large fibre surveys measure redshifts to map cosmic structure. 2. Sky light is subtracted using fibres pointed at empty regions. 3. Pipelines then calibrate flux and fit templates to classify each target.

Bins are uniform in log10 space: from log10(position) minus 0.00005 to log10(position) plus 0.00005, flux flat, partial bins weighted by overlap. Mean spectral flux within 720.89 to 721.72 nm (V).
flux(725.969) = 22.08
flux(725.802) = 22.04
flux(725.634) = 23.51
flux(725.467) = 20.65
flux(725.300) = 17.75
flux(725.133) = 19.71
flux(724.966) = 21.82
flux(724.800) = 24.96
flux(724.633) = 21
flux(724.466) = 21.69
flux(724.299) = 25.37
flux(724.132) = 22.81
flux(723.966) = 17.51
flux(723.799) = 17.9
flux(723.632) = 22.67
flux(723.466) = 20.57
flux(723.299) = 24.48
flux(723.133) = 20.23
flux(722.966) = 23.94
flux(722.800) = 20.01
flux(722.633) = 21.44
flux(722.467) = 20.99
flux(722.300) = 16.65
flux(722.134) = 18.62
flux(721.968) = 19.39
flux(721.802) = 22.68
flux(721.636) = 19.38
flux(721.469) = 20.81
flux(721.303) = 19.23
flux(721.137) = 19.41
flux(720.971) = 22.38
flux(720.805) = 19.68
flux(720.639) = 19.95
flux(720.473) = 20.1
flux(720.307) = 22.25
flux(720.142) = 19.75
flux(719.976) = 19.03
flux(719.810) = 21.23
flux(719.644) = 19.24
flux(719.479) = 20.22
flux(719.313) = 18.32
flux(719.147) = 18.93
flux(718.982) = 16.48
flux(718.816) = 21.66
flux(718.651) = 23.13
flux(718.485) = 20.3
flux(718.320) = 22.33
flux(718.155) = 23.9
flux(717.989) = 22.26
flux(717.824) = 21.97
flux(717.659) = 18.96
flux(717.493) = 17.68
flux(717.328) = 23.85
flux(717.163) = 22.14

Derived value 20.2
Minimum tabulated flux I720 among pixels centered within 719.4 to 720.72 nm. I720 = 19.03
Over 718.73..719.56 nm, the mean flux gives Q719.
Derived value 19.1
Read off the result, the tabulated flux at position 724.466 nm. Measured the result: 21.69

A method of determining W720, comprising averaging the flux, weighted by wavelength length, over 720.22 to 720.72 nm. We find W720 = 20.8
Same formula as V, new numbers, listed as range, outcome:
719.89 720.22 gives 19.4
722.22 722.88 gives 19.8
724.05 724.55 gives 23.3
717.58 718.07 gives 21.1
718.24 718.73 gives 21.9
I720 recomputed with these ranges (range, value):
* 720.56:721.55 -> 19.23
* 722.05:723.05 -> 16.65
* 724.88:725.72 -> 17.75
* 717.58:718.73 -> 18.96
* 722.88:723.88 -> 17.9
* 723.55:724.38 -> 17.51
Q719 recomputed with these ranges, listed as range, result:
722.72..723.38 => 22.2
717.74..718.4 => 22.6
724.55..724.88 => 23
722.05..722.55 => 18.8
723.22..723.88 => 21.4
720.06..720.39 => 21.1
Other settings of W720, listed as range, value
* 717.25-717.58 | 20.7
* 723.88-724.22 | 20.2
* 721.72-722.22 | 20.2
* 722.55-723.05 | 21.8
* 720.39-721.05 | 20.5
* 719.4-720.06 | 19.9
